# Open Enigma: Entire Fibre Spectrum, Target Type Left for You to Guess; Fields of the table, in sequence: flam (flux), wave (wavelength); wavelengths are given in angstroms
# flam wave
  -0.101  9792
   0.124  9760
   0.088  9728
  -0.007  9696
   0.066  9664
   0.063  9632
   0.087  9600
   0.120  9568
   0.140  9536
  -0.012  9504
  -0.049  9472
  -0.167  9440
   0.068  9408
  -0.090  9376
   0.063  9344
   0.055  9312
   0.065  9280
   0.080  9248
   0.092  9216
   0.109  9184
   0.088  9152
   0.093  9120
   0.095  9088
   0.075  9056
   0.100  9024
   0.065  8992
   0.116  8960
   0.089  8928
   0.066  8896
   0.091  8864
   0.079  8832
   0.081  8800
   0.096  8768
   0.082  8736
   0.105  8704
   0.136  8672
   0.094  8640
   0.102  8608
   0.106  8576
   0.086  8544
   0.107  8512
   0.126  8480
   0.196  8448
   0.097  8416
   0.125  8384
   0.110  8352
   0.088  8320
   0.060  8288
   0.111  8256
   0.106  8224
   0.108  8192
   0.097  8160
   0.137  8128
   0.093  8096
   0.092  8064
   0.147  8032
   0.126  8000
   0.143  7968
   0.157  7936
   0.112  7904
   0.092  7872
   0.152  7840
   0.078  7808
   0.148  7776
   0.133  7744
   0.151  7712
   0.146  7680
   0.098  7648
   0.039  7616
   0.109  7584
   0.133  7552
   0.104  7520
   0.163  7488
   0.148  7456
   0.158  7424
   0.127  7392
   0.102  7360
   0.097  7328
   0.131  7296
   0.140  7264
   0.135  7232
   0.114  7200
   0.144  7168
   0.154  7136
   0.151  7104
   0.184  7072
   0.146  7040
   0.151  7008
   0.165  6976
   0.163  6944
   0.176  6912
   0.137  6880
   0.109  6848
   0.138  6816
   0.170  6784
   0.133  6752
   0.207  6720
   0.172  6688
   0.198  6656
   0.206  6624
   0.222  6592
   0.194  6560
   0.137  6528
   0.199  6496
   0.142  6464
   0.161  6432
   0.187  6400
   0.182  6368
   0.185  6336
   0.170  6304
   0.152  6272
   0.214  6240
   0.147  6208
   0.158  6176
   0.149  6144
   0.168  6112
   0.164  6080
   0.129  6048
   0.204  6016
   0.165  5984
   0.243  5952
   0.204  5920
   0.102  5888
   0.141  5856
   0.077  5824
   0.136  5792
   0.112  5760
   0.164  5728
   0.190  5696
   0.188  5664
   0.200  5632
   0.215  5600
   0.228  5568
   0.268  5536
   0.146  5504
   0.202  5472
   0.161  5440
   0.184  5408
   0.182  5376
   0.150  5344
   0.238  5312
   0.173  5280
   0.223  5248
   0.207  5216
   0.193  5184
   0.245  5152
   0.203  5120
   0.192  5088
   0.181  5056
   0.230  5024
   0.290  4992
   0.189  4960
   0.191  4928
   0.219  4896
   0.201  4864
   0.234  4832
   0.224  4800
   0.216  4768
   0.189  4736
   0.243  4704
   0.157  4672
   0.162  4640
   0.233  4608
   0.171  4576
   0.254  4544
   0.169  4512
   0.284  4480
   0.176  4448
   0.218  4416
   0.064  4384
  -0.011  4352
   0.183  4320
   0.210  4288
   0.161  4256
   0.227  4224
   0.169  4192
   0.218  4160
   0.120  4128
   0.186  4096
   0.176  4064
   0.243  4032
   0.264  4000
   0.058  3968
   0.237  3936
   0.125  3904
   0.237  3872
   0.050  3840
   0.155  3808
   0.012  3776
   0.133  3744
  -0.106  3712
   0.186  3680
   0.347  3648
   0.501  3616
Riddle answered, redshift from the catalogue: 0.000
